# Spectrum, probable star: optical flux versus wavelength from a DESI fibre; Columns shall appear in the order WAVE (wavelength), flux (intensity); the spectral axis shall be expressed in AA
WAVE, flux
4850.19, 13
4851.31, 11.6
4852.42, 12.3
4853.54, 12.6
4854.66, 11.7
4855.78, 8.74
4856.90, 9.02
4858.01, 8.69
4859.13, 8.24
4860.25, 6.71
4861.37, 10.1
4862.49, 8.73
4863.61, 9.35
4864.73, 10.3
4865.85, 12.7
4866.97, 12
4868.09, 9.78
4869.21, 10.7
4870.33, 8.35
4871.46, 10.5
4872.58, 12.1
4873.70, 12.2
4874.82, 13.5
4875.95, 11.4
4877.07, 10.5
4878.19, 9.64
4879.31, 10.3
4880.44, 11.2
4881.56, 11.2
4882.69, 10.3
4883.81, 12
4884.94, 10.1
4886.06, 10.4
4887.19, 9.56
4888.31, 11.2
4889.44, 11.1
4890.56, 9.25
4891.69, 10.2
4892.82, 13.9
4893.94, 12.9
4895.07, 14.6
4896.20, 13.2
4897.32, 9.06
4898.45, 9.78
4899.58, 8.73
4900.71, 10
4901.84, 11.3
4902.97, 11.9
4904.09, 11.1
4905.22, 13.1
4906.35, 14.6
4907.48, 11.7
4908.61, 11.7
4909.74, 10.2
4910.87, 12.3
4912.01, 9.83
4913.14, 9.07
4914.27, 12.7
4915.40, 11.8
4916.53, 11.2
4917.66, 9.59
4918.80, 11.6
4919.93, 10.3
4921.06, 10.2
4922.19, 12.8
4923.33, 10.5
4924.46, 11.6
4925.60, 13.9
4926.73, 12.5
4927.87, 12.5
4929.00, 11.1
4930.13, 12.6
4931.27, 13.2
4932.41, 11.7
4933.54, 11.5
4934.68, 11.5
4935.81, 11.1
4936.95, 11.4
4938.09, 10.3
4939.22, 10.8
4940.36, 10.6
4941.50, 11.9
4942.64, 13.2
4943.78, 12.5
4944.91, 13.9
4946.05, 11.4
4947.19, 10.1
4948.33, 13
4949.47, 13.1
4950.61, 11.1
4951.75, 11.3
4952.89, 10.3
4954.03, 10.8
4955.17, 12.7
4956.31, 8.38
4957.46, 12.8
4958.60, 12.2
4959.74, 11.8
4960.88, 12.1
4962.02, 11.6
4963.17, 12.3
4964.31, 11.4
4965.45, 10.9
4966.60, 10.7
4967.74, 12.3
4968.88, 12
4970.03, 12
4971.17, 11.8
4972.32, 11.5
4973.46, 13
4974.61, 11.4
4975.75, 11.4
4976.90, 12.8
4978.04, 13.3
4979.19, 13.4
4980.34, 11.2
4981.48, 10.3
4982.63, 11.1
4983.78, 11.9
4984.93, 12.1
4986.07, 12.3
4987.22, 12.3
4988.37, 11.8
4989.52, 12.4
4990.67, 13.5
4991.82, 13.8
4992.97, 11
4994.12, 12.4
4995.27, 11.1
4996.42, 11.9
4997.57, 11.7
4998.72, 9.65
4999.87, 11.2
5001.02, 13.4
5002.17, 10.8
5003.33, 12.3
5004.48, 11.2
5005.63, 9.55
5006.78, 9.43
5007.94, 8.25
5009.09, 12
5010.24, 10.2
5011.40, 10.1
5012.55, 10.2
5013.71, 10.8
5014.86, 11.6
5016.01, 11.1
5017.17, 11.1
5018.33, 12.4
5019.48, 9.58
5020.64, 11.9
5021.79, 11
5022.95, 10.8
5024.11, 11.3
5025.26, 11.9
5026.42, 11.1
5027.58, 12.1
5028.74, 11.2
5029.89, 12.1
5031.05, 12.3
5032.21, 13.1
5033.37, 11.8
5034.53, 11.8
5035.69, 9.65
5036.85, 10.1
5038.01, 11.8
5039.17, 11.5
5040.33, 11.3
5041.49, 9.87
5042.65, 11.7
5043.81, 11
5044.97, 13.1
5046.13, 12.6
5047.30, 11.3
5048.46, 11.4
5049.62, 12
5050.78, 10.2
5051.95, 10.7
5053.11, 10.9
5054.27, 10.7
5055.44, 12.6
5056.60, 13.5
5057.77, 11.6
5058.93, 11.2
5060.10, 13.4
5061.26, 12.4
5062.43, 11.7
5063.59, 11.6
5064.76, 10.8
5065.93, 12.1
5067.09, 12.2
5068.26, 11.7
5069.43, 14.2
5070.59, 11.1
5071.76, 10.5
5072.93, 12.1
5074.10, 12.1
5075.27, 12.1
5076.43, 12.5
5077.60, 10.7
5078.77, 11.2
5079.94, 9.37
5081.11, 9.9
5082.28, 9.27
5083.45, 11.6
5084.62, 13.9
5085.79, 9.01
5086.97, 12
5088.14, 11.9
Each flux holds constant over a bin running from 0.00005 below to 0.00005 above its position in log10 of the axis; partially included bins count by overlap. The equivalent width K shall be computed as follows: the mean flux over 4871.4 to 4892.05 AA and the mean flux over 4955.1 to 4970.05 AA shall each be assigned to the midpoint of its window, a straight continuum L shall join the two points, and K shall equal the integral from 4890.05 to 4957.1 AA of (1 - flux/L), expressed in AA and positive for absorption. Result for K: -1.5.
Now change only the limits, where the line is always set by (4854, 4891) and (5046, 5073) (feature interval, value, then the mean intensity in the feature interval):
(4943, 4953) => -0.9 AA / 12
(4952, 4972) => -0.9 AA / 11.5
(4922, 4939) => -1.6 AA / 11.8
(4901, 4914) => -1.1 AA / 11.5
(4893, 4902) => -0.7 AA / 11.3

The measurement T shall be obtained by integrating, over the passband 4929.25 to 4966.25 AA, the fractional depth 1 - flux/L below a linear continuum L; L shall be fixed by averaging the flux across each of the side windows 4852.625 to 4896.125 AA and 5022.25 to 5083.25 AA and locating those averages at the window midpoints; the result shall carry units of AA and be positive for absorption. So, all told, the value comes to -2.0 AA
